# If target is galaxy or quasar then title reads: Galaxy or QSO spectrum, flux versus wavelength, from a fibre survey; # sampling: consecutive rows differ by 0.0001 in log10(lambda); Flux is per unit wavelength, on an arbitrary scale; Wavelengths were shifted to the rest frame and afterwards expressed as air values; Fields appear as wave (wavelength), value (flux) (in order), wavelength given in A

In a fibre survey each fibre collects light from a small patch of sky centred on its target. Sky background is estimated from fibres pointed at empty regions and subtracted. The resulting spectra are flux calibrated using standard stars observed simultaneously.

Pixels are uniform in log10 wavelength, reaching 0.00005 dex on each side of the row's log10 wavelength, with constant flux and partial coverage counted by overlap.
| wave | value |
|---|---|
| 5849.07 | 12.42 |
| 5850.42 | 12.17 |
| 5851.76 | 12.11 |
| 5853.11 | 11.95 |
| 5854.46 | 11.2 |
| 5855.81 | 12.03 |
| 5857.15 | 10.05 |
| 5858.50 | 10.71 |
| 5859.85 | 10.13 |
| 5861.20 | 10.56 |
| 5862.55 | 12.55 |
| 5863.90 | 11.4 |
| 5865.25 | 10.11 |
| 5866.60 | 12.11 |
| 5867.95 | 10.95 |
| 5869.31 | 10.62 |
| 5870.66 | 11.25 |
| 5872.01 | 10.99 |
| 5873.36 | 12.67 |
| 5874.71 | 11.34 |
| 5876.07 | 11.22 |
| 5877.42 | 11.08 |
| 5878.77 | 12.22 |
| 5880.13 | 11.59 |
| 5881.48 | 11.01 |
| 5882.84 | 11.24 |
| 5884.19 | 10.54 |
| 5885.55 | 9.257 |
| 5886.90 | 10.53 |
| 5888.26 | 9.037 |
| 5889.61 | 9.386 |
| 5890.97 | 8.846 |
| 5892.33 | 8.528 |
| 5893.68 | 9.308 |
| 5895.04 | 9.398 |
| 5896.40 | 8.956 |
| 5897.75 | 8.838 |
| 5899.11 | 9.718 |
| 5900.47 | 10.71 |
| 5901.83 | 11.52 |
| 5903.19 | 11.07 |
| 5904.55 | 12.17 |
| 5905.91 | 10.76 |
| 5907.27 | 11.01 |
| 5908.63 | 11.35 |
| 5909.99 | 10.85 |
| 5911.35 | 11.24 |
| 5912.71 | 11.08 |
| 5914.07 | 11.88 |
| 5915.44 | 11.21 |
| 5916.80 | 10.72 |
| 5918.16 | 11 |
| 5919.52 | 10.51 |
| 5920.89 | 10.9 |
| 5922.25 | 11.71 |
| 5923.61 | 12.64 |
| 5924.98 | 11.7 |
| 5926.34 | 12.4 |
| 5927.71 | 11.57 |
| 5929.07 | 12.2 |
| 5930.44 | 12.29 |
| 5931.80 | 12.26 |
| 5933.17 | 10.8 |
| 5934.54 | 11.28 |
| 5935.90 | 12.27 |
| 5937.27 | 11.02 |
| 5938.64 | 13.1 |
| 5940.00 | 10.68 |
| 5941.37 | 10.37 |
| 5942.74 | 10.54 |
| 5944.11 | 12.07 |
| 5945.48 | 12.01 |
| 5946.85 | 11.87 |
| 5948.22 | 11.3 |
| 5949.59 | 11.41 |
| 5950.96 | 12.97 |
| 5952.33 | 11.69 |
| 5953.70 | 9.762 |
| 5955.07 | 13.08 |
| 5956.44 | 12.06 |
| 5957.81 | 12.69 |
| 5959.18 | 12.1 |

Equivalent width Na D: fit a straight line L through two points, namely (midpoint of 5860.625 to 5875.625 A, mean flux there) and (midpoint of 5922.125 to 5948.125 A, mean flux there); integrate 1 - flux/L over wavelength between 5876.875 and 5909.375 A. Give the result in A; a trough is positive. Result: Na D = 3.2 A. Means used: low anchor 11.3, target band 10.3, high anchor 11.7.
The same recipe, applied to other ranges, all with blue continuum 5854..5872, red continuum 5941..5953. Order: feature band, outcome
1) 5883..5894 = 1.7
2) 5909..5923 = 0.3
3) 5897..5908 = 0.6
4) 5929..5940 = -0.3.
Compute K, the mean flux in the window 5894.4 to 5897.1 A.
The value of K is 9.19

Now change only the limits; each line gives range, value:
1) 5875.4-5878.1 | 11.2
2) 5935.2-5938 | 11.7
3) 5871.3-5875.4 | 11.7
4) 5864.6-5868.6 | 11.1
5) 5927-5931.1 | 12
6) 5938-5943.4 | 11.2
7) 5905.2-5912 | 11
